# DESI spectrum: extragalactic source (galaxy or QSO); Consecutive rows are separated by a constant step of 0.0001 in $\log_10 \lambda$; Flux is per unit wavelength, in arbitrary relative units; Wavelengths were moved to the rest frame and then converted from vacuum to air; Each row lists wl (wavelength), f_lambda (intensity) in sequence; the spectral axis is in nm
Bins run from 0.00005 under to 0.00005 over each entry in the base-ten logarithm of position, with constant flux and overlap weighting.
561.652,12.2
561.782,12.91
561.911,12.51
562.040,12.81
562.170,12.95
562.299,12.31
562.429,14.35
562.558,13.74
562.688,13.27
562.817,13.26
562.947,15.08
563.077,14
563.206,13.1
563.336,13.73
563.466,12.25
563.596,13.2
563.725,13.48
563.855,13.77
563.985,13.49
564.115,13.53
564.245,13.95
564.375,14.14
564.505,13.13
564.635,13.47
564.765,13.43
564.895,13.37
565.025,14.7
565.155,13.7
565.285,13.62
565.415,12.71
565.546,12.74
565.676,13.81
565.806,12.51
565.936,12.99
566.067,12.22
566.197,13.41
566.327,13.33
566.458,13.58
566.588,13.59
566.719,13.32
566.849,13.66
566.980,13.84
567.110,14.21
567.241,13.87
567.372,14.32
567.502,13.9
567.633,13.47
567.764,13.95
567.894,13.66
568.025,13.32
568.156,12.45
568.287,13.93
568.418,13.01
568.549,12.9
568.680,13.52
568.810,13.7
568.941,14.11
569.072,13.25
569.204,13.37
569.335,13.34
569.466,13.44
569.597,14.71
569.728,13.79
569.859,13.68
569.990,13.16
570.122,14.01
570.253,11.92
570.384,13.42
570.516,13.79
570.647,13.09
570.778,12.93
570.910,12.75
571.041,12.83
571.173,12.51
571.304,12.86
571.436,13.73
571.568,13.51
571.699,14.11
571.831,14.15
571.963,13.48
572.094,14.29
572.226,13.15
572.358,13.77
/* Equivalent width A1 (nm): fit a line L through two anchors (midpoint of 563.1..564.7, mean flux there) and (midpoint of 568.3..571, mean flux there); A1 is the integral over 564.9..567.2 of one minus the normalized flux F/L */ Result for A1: 0.00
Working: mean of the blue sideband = 13.5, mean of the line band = 13.4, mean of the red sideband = 13.4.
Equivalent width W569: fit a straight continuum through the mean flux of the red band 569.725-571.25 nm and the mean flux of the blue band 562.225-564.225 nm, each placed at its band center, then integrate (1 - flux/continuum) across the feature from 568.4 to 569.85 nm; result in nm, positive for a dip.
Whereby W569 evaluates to -0.04 nm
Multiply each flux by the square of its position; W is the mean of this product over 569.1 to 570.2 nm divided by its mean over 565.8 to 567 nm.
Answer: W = 1.0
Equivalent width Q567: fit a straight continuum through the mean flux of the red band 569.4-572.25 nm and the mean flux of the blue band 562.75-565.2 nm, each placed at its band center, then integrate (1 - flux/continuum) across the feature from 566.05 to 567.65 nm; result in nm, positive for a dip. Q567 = -0.01 nm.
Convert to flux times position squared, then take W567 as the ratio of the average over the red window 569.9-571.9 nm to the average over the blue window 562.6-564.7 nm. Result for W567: 1.0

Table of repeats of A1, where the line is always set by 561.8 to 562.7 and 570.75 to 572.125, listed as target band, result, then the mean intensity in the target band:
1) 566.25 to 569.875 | -0.09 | 13.6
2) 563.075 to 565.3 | -0.06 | 13.5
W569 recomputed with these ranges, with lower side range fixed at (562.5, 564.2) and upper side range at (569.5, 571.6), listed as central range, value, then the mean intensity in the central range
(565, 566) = 0.012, 13.3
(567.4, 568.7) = -0.006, 13.4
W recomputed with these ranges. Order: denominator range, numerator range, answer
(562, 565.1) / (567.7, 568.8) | 1.00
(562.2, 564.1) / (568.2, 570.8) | 1.02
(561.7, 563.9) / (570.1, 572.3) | 1.03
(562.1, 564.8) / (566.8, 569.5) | 1.02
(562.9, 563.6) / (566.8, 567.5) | 1.05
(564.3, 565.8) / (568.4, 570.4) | 1.01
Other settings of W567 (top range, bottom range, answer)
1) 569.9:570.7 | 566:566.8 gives 1.01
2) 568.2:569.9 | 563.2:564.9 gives 1.03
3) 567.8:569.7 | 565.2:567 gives 1.03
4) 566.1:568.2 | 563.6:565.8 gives 1.01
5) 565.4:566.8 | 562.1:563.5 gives 0.99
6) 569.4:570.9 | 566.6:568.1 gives 0.99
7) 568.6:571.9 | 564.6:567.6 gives 1.01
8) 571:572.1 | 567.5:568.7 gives 1.02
